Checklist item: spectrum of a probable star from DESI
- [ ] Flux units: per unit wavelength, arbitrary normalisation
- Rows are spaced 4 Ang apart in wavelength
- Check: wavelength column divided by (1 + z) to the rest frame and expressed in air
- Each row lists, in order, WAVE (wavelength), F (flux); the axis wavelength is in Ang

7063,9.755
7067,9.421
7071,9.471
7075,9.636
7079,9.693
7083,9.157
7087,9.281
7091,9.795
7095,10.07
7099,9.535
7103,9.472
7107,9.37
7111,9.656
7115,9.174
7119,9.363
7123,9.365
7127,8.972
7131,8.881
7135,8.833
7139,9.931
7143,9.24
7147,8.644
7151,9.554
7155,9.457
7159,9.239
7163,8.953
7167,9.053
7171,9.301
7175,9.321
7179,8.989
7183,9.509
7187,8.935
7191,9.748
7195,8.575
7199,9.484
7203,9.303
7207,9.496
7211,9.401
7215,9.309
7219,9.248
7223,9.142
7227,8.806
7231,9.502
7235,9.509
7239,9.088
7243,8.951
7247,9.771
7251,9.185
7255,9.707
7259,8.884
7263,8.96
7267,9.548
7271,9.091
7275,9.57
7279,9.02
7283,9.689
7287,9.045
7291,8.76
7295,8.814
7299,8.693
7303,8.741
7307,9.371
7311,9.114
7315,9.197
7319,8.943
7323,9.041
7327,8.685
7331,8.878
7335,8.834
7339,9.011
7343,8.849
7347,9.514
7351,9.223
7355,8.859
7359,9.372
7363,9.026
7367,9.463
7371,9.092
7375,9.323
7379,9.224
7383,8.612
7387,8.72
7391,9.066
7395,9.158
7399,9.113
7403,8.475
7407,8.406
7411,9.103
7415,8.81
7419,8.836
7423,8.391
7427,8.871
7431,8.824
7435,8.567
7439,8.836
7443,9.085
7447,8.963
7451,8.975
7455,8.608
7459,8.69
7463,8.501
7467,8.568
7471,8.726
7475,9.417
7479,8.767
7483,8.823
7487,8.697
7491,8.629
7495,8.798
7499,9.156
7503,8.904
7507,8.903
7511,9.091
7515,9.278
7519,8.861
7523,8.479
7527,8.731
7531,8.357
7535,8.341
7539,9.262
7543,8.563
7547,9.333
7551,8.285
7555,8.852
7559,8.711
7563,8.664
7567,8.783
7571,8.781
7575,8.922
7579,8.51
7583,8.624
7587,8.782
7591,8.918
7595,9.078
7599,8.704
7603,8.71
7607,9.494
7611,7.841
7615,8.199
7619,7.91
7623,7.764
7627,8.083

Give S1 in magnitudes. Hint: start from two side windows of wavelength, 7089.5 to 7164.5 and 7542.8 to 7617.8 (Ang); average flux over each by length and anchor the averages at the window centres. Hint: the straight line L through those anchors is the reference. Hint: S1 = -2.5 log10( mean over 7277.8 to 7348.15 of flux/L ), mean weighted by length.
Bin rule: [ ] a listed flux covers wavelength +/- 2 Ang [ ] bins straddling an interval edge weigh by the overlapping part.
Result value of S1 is 0.010 mag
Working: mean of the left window 9.34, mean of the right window 8.72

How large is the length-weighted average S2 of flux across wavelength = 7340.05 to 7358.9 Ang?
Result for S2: 9.13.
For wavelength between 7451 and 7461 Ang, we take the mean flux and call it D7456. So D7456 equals 8.71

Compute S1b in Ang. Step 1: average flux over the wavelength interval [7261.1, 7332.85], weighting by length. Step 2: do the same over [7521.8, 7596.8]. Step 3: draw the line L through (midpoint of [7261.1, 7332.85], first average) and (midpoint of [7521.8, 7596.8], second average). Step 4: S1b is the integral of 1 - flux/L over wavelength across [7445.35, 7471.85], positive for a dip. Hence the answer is 0.4 Ang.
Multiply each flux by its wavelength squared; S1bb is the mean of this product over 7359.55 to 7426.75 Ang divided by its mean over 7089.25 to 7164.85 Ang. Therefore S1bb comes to 1.03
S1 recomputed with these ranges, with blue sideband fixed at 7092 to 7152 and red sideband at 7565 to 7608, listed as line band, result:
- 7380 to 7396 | 0.02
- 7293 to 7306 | 0.04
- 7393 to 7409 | 0.03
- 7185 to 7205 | 0.01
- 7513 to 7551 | 0.01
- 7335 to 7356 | 0.00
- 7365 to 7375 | -0.03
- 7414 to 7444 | 0.03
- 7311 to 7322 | 0.01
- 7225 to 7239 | 0.00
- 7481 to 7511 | 0.01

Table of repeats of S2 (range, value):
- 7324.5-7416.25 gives 8.99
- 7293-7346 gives 8.95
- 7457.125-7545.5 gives 8.8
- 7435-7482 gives 8.82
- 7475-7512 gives 8.89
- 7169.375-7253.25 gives 9.27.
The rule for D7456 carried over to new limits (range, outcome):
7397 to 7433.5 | 8.76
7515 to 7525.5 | 8.79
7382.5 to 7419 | 8.84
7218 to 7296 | 9.22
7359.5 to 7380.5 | 9.24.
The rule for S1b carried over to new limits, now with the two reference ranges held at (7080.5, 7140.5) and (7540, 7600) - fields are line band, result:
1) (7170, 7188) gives 0.1 Ang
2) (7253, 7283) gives -0.3 Ang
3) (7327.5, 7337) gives 0.3 Ang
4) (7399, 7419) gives 0.5 Ang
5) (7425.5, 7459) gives 0.4 Ang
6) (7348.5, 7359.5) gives -0.1 Ang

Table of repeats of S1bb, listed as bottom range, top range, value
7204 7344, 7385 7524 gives 1.02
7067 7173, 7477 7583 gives 1.05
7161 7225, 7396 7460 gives 1.02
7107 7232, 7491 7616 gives 1.05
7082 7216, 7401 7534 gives 1.03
